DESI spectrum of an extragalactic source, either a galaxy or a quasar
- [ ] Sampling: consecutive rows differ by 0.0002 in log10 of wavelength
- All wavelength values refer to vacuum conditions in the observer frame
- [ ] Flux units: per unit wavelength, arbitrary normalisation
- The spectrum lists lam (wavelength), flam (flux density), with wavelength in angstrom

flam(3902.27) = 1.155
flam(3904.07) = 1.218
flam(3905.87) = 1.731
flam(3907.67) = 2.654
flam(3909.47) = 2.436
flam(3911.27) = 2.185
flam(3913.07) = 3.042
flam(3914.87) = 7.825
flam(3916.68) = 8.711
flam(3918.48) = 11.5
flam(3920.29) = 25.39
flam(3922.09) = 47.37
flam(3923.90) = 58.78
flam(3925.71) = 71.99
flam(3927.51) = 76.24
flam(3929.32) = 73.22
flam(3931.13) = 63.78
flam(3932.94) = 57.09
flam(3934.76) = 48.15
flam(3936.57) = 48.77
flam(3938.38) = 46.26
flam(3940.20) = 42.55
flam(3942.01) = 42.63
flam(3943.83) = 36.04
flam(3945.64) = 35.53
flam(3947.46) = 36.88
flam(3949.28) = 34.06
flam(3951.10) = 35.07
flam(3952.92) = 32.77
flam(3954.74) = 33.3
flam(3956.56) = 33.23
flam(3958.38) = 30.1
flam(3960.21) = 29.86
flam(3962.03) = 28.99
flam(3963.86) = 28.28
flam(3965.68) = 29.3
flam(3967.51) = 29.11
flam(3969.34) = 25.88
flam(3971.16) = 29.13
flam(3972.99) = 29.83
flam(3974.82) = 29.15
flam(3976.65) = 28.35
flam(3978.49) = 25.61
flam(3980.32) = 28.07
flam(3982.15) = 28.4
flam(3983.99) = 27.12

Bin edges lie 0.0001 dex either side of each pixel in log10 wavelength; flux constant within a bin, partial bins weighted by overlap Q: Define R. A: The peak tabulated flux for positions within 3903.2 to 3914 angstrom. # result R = 3.042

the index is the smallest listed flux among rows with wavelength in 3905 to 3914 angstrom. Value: 1.731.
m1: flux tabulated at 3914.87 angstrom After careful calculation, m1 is 7.825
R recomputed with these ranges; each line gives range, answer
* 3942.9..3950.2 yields 36.88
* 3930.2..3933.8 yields 63.78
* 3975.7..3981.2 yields 28.35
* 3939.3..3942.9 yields 42.63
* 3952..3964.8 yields 33.3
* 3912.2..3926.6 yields 71.99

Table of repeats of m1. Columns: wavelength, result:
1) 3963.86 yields 28.28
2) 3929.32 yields 73.22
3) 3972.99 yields 29.83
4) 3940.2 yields 42.55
